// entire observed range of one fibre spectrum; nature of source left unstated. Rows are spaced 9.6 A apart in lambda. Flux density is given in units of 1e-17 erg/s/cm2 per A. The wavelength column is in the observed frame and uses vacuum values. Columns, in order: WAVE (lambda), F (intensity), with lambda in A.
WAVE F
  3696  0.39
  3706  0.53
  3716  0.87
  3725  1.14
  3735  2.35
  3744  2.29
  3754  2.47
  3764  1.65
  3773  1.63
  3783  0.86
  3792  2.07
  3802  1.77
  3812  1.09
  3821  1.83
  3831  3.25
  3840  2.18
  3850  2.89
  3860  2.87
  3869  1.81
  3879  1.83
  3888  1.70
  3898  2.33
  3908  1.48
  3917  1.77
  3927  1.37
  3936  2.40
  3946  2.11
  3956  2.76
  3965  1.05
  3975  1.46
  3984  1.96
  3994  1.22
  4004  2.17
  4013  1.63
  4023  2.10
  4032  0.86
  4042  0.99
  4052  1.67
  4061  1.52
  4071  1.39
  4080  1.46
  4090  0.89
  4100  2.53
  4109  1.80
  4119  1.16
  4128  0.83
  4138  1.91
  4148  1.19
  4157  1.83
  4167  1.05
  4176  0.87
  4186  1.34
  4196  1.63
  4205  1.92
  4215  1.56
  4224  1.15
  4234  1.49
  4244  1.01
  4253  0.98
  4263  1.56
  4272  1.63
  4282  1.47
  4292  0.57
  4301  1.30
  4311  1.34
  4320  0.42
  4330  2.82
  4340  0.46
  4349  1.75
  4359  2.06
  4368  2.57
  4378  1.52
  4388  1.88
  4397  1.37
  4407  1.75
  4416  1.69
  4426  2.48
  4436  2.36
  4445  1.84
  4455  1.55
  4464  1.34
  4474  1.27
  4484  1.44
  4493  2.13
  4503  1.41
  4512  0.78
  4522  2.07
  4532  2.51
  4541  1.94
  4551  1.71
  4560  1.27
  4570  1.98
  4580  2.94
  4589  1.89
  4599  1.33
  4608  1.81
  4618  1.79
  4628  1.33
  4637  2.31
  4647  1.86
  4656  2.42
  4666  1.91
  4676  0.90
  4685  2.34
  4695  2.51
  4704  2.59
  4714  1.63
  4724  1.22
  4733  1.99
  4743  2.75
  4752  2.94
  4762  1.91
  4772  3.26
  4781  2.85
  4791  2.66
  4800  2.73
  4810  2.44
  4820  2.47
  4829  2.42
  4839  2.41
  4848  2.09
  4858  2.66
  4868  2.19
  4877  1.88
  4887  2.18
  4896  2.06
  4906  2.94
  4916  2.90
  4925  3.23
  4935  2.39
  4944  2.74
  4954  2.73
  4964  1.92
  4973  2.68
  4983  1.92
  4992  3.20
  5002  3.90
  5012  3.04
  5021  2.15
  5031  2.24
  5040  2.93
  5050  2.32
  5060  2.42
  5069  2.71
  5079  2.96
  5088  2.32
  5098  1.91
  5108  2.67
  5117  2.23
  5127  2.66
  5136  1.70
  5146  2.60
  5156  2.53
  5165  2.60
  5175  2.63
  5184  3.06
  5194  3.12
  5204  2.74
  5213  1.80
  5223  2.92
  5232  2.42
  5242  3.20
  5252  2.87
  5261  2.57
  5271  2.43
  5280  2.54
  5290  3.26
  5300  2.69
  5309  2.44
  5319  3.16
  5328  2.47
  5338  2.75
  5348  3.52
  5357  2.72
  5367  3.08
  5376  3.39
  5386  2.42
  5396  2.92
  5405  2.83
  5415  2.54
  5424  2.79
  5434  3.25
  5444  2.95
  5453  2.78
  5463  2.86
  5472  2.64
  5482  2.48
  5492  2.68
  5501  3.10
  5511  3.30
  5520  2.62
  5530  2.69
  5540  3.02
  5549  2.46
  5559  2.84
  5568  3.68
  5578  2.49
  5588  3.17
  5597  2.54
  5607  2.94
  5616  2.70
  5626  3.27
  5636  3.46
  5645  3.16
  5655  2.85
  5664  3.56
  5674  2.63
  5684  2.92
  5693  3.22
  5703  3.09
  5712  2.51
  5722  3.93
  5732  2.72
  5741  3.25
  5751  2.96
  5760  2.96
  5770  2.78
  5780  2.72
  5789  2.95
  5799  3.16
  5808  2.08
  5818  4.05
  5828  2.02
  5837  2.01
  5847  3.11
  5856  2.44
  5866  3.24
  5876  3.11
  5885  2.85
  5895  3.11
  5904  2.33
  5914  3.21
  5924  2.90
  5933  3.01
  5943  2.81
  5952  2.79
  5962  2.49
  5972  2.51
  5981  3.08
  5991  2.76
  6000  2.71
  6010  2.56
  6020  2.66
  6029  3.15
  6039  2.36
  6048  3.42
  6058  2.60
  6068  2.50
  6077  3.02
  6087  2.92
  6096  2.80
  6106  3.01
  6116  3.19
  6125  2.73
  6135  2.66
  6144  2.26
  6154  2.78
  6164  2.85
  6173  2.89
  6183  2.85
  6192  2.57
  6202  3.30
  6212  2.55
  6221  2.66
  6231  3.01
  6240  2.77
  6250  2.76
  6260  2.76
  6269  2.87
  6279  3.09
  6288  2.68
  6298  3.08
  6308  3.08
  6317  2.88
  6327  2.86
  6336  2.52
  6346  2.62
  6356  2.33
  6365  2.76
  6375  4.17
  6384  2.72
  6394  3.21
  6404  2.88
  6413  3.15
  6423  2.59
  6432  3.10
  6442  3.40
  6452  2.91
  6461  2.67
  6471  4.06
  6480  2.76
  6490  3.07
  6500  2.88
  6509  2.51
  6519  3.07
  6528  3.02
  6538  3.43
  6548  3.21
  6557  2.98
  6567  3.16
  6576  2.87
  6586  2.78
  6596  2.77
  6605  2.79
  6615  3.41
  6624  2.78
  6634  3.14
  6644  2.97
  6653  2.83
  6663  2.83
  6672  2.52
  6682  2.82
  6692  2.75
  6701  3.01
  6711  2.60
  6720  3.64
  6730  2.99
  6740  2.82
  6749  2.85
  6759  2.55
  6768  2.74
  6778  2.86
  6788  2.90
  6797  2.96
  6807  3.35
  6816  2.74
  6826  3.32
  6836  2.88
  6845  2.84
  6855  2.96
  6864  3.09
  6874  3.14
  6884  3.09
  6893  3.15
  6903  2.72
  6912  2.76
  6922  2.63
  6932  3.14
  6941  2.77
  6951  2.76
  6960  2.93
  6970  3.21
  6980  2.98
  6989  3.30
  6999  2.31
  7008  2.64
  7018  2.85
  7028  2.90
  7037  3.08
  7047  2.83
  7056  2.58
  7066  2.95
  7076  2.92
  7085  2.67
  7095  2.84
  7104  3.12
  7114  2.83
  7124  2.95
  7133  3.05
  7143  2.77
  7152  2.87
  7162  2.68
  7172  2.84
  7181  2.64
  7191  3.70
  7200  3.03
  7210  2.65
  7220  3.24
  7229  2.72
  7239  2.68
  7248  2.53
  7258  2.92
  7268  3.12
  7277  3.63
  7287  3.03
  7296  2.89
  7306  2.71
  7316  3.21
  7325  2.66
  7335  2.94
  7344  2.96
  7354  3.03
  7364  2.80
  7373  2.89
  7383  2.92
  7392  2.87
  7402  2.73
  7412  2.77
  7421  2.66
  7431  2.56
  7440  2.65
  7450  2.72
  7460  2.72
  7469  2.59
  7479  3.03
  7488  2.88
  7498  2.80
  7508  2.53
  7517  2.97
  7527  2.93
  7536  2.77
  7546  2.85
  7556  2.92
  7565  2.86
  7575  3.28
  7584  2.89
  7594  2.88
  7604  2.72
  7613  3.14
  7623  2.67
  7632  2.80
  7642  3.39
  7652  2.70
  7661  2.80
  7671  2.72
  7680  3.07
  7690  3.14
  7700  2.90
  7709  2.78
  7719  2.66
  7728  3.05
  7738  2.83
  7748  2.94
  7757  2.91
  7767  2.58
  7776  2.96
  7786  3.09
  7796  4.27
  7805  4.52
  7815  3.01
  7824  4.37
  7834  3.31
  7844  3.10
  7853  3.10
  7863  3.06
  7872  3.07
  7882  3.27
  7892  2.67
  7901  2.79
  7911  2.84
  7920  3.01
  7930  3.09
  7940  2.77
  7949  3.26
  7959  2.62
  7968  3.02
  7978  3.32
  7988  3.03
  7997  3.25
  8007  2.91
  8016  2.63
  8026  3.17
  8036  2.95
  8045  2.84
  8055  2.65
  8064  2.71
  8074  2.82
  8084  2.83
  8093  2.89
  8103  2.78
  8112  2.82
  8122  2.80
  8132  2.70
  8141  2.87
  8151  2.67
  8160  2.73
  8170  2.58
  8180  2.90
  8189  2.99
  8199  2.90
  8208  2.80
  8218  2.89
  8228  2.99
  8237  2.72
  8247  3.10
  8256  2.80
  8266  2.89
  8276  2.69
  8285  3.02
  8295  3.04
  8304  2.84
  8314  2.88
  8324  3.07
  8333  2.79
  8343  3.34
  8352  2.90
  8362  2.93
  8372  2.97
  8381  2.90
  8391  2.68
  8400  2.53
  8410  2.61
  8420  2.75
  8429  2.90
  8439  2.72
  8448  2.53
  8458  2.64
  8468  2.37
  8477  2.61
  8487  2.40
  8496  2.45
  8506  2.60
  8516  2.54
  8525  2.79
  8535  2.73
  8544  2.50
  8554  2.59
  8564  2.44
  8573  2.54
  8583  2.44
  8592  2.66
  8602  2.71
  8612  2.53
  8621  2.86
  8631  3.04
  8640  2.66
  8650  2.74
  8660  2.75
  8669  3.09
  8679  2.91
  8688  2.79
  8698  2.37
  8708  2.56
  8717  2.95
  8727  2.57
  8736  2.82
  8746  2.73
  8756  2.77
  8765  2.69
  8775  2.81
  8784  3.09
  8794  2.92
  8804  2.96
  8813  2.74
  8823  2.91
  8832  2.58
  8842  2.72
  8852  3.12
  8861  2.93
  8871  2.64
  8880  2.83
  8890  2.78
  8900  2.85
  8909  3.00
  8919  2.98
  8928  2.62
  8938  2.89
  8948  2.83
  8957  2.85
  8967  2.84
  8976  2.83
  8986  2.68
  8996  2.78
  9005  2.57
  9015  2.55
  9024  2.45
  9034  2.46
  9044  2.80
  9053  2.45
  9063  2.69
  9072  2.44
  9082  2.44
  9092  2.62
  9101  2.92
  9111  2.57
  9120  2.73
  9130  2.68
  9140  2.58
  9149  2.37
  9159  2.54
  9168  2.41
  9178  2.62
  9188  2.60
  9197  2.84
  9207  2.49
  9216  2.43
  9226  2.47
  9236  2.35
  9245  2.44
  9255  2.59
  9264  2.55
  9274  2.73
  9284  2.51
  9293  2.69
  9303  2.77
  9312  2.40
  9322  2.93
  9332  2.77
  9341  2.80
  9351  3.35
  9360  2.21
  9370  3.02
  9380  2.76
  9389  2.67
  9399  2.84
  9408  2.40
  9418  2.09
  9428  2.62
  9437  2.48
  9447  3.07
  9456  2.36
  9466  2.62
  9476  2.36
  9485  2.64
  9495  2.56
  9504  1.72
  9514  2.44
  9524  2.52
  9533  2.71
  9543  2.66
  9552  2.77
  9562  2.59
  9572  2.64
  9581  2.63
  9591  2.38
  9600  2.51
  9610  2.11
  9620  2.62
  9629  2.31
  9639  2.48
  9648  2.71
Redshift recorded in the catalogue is 0.188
